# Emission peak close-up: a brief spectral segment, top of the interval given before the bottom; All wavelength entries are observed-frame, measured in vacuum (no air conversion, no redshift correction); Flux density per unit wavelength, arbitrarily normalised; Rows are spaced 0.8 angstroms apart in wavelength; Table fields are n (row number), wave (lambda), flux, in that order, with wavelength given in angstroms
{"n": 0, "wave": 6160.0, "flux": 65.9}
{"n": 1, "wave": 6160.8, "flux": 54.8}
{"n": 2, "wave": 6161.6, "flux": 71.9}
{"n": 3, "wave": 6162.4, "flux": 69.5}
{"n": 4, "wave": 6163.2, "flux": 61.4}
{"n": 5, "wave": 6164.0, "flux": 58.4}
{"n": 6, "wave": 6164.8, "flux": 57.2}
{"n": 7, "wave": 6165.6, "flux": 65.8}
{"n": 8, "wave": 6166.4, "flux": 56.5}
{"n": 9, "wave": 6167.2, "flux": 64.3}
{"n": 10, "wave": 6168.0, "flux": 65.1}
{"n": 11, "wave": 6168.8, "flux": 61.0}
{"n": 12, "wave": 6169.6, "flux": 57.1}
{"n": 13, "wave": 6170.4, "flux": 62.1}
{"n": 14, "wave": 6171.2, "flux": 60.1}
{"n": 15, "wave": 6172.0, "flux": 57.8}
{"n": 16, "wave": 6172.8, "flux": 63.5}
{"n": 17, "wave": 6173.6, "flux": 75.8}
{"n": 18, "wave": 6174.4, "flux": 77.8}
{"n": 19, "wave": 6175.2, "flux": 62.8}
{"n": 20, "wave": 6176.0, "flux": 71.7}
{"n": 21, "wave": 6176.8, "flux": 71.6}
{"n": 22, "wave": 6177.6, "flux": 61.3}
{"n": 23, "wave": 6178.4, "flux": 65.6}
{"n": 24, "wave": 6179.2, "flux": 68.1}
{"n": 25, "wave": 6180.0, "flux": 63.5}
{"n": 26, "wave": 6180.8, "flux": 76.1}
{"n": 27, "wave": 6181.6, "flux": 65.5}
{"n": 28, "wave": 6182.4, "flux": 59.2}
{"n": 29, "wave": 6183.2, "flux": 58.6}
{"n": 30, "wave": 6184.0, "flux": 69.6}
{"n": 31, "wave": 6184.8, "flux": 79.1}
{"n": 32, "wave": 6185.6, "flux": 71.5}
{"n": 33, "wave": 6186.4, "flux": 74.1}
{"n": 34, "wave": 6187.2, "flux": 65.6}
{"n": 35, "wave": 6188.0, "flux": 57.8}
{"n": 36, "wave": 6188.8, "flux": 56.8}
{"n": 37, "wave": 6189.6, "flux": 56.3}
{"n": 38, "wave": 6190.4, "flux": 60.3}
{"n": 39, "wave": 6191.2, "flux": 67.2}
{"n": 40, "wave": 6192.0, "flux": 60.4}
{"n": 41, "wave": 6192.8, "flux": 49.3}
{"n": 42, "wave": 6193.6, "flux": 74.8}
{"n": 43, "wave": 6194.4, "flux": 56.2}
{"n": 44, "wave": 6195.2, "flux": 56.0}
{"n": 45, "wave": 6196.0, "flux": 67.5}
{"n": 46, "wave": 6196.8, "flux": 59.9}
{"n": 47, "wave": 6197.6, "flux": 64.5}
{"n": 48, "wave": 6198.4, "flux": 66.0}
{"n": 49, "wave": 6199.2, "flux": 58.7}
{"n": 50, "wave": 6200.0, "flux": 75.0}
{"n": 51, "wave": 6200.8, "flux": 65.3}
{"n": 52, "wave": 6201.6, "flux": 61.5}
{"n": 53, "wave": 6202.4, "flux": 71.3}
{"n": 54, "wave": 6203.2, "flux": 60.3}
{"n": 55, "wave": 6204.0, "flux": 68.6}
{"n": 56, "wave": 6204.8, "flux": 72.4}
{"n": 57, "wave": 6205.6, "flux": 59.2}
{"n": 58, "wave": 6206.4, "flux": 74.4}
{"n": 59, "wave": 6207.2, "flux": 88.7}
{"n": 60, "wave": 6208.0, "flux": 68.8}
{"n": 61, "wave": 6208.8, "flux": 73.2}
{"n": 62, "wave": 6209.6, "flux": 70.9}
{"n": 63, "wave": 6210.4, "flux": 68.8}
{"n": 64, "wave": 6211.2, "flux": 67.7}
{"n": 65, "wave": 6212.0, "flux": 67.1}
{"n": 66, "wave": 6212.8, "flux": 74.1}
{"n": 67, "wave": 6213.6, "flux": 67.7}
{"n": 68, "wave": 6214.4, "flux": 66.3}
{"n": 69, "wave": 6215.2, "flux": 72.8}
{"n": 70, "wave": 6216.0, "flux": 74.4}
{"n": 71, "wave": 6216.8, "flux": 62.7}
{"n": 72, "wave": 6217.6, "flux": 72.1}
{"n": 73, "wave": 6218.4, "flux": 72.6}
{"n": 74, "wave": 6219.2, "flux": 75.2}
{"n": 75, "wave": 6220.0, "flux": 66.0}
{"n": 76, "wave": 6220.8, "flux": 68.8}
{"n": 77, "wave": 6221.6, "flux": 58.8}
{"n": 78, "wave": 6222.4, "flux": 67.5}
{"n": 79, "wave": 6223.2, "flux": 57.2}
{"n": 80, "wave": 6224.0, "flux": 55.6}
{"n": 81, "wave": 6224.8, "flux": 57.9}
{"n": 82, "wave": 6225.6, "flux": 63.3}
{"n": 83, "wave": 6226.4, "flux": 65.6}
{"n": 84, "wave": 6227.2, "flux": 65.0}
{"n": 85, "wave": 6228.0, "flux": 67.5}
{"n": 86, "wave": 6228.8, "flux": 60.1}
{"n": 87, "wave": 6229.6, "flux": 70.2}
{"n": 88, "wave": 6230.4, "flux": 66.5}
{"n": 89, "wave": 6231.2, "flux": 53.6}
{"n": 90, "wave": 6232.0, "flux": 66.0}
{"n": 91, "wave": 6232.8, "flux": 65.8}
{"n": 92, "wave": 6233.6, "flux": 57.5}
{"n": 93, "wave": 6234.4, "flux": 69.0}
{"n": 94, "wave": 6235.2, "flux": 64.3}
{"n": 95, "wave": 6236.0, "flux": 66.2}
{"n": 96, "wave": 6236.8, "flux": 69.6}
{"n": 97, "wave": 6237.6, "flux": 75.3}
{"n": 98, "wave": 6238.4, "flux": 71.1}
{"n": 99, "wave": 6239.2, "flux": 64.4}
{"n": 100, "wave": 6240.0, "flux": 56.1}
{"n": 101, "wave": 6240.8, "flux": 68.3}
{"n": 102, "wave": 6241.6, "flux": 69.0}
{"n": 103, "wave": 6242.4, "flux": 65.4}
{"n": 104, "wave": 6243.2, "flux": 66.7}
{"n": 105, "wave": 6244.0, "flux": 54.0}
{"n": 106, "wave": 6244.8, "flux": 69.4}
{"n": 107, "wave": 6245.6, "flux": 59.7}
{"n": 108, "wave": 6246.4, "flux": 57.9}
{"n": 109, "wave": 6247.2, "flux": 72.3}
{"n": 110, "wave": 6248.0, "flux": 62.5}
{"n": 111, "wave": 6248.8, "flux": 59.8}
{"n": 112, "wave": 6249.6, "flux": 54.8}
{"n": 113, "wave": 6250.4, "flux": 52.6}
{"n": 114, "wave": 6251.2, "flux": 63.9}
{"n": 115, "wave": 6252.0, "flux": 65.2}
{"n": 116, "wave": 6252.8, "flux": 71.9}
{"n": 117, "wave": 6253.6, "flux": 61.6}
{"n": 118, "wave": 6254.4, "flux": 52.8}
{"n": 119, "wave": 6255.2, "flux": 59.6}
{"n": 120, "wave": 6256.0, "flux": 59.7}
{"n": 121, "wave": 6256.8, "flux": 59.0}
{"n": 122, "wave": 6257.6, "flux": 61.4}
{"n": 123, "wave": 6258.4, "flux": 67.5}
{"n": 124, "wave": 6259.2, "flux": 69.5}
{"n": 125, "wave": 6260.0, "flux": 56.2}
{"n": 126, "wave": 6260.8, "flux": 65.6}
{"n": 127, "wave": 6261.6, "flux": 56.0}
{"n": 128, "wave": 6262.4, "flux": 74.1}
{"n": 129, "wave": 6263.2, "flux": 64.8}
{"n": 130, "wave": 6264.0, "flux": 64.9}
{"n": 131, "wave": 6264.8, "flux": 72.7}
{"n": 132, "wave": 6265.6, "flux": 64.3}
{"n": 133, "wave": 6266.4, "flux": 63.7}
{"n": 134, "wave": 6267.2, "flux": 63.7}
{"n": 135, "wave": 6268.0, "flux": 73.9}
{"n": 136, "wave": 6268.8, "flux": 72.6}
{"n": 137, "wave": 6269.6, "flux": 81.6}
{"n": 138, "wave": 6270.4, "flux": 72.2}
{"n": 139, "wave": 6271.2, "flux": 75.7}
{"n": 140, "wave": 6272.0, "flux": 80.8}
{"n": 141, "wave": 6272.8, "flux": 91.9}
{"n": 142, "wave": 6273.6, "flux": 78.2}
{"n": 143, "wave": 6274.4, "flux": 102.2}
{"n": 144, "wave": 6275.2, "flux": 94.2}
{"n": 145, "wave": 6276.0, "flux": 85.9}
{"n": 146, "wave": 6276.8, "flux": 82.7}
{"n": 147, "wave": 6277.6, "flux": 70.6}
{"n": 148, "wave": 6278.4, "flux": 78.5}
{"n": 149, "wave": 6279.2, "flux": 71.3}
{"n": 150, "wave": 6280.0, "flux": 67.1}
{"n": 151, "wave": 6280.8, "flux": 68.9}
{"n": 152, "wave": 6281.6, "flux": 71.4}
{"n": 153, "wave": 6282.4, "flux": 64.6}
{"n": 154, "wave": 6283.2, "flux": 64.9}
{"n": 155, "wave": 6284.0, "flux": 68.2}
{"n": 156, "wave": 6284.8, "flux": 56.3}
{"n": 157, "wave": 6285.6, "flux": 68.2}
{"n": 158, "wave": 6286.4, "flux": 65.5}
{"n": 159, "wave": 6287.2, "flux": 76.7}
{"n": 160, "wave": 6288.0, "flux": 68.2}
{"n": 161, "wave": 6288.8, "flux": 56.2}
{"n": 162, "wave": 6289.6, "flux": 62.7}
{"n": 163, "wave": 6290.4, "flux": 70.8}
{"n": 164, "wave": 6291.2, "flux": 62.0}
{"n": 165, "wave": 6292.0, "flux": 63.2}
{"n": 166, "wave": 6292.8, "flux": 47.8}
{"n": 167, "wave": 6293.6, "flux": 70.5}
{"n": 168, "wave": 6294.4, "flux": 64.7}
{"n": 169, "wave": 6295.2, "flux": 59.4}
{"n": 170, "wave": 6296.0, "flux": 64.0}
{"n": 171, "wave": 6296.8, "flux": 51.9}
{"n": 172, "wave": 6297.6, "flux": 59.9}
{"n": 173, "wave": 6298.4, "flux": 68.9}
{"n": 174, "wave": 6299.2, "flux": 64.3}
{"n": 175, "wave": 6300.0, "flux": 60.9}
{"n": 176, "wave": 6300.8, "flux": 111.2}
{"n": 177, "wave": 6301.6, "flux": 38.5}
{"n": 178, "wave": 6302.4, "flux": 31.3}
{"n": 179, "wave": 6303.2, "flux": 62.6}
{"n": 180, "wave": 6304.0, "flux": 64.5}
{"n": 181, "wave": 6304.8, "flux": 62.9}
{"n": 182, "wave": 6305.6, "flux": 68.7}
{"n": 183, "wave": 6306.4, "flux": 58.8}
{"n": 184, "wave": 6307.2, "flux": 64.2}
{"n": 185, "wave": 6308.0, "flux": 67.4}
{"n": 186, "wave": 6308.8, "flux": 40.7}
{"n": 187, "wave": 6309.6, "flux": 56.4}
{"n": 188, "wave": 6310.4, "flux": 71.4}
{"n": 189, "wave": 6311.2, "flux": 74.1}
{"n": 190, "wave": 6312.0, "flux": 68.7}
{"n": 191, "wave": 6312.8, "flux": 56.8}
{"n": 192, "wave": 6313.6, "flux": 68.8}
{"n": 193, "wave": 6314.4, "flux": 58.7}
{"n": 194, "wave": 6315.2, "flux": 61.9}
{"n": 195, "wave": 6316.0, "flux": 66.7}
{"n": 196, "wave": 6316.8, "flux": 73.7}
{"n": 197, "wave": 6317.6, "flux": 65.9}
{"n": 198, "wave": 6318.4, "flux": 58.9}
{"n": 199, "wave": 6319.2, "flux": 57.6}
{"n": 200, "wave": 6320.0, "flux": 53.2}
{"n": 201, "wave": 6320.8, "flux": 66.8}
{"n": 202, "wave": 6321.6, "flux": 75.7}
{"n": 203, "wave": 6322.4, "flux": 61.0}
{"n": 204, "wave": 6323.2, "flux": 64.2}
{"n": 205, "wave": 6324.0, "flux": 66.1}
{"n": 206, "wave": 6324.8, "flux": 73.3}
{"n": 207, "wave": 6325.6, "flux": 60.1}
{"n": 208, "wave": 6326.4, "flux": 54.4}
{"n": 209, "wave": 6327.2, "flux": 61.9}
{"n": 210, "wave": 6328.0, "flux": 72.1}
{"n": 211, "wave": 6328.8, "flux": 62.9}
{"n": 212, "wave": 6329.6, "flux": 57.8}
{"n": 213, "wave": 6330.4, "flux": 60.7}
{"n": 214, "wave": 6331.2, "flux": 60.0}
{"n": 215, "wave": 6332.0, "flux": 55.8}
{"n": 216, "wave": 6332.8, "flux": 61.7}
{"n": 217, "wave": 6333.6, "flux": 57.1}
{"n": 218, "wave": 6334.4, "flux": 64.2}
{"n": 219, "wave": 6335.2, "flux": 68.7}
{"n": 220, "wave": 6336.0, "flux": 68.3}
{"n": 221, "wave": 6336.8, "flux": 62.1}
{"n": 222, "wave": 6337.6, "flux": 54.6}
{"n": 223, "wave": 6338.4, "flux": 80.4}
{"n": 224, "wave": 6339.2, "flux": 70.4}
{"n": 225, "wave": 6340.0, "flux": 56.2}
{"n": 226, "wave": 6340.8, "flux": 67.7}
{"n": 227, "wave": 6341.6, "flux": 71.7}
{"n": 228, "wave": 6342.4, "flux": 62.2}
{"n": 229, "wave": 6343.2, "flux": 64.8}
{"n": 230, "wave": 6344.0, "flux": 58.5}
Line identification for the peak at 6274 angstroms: [O III]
